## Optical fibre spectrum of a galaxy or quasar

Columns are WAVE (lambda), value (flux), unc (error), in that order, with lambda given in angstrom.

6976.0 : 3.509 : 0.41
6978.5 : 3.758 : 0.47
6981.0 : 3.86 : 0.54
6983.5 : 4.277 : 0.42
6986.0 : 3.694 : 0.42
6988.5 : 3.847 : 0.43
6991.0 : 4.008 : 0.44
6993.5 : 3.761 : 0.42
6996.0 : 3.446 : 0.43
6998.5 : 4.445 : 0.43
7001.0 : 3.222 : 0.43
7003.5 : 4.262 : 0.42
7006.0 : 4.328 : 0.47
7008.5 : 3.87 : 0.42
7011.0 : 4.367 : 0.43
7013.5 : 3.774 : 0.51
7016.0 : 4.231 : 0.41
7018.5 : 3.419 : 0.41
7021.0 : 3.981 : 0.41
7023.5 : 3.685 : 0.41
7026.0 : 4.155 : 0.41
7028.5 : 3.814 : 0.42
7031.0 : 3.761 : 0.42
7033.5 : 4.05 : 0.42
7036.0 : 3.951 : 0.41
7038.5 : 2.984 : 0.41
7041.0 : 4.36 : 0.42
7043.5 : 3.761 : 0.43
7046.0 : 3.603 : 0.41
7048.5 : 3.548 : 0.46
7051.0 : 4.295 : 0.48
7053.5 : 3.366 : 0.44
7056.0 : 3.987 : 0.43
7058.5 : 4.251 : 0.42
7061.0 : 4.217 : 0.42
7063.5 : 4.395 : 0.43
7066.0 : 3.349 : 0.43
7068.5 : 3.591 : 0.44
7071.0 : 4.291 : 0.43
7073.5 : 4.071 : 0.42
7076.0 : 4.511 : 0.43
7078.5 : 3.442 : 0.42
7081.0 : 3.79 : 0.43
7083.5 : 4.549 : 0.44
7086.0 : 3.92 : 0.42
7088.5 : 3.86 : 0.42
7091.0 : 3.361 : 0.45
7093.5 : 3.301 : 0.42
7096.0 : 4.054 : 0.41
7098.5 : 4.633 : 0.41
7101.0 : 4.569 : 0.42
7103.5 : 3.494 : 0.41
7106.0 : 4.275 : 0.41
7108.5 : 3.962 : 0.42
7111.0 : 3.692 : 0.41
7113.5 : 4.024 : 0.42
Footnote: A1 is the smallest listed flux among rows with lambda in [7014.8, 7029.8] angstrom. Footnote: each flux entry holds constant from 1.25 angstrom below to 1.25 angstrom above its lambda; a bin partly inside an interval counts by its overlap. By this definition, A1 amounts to 3.419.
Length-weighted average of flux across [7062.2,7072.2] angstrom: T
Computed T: 3.91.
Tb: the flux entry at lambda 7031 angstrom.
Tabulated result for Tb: 3.761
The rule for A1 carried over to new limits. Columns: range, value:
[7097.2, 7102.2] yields 4.569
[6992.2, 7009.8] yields 3.222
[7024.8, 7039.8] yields 2.984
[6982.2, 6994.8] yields 3.694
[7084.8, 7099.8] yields 3.301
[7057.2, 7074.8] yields 3.349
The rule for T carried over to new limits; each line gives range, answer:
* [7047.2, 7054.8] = 3.74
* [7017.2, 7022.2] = 3.7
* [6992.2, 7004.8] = 3.83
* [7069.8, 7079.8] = 4.08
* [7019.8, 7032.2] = 3.88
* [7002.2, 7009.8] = 4.15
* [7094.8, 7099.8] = 4.35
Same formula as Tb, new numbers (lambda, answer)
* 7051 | 4.295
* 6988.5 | 3.847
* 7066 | 3.349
